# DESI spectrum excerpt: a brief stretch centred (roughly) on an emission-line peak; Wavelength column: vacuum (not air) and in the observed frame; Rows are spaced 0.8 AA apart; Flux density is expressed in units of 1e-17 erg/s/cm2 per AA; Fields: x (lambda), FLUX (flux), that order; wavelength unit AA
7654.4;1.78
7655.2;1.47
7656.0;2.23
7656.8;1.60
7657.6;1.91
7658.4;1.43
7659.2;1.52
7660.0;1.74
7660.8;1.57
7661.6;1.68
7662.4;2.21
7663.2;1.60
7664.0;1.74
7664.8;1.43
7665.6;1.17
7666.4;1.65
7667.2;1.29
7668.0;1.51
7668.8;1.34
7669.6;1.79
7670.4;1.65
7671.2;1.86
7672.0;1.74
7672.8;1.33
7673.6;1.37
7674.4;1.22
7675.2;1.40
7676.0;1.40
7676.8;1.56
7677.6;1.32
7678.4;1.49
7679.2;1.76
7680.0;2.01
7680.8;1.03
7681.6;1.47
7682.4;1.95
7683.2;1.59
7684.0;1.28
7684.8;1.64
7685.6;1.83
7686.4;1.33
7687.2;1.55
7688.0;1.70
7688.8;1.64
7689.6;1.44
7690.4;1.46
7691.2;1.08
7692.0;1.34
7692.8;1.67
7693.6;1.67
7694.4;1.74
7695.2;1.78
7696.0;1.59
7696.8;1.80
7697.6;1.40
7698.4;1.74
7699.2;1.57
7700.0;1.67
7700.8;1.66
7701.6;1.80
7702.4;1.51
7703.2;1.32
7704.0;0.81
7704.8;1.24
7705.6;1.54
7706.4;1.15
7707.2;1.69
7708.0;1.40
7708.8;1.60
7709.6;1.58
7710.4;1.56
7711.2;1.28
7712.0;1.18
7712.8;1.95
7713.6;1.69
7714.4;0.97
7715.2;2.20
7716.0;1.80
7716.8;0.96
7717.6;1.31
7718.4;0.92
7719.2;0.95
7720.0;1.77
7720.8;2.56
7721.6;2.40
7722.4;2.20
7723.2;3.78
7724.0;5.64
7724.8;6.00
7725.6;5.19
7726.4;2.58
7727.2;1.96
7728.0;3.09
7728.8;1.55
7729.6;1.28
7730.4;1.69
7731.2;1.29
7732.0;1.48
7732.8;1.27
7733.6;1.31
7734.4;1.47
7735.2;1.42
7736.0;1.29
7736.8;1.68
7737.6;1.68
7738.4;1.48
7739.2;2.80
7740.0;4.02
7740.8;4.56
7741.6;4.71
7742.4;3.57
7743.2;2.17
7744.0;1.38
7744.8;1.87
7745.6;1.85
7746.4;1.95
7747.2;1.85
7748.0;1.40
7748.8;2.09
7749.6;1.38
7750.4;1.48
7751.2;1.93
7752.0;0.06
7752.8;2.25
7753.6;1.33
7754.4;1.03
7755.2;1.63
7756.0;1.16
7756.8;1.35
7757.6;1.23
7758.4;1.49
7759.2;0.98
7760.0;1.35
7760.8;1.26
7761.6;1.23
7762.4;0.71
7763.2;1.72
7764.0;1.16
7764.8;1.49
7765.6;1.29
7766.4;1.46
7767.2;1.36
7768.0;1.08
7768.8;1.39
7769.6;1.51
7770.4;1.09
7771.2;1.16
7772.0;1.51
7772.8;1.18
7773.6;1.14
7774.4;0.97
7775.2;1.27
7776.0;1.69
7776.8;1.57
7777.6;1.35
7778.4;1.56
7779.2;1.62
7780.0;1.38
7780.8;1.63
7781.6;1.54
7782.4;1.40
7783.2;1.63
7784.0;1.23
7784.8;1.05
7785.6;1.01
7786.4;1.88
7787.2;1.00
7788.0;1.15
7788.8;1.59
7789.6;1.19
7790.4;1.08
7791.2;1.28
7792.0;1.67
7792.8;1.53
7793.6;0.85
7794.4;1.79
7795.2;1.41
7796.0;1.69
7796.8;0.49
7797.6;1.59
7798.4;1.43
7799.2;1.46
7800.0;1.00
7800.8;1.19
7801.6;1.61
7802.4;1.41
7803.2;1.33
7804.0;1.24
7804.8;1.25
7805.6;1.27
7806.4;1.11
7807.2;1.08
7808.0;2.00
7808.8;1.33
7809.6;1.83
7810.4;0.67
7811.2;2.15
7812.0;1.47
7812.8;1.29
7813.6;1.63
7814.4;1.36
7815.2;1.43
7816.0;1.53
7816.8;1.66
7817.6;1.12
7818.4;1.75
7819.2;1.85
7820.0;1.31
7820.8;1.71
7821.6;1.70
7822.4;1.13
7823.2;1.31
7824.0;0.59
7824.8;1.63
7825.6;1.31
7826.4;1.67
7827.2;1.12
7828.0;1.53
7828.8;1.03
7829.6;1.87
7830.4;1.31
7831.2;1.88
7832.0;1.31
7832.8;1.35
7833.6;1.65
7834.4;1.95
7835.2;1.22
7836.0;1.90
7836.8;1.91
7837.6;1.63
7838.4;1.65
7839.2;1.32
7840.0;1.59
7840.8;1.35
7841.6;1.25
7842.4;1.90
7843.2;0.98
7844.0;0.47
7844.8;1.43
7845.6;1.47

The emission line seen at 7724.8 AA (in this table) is [S II]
